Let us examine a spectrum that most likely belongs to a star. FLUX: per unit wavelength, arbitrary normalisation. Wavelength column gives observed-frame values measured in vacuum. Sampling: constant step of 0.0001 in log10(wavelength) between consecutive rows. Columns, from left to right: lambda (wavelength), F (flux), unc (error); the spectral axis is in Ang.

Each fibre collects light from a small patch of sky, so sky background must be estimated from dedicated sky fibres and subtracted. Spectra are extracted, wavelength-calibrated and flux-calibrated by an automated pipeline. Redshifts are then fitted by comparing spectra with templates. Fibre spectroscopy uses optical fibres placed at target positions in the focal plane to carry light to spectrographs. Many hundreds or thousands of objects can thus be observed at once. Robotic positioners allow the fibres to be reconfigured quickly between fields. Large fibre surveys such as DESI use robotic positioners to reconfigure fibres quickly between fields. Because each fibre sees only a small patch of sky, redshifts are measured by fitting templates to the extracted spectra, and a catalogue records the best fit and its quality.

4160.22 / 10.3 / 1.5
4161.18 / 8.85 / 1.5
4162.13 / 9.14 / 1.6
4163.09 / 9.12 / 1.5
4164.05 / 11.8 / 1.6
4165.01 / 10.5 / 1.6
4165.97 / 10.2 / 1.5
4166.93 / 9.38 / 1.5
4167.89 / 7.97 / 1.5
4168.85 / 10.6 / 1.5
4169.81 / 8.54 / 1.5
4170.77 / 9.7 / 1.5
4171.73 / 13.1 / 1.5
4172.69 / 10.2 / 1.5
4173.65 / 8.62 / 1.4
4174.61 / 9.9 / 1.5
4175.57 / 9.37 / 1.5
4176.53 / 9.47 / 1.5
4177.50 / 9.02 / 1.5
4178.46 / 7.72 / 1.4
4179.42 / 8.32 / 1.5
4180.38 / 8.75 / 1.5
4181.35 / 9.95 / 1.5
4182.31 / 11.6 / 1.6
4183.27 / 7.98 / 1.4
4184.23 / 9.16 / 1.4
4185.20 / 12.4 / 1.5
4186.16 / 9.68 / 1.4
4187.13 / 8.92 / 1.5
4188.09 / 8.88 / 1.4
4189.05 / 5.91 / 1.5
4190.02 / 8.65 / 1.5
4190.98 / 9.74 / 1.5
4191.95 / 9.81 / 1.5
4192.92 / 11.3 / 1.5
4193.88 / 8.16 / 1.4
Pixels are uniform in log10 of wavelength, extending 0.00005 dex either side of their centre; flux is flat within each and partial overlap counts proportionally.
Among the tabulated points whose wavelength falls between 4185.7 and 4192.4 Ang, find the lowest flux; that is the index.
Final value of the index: 5.91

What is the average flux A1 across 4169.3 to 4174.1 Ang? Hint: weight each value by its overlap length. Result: 10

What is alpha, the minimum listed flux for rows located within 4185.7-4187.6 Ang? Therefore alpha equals 8.92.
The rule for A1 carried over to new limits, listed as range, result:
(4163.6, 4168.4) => 9.96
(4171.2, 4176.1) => 10.2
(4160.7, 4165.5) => 9.89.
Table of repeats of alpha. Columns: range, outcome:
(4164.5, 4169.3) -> 7.97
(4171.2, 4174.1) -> 8.62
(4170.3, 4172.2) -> 9.7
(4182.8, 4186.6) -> 7.98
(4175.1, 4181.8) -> 7.72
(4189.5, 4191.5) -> 8.65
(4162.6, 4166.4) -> 9.12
